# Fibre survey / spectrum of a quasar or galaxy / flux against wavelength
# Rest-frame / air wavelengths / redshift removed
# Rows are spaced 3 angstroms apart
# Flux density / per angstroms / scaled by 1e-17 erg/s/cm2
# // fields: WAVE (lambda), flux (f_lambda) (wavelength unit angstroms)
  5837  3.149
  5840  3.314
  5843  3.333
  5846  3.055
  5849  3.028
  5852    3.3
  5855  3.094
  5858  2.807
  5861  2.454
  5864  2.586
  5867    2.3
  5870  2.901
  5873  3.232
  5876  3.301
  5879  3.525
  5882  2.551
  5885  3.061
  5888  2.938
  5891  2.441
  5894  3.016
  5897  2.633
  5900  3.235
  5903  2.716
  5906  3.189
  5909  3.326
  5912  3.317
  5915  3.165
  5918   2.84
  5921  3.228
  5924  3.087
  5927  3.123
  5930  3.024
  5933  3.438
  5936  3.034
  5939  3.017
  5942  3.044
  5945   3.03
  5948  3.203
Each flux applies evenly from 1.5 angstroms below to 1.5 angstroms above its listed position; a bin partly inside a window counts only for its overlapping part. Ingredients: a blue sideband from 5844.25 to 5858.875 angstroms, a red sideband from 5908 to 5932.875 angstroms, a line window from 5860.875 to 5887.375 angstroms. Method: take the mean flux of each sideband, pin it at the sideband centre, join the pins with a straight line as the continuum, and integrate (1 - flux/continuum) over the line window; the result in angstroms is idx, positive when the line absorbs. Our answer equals 1.7 angstroms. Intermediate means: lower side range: 3.07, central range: 2.9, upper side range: 3.15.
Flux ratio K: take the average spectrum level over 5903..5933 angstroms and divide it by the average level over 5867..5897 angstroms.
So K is 1.1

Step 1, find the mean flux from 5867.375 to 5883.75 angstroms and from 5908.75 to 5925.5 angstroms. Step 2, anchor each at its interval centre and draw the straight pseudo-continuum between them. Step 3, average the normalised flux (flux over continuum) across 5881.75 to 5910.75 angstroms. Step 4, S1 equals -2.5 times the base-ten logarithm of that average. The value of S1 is 0.06 mag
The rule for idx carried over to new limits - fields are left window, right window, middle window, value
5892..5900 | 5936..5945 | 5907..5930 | -1.50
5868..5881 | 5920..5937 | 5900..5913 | 0.10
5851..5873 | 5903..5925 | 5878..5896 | 0.37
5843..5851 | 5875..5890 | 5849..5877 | 1.78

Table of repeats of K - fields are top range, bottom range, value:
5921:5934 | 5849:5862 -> 1.07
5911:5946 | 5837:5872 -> 1.06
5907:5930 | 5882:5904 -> 1.11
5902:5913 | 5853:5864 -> 1.13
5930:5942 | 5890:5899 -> 1.14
